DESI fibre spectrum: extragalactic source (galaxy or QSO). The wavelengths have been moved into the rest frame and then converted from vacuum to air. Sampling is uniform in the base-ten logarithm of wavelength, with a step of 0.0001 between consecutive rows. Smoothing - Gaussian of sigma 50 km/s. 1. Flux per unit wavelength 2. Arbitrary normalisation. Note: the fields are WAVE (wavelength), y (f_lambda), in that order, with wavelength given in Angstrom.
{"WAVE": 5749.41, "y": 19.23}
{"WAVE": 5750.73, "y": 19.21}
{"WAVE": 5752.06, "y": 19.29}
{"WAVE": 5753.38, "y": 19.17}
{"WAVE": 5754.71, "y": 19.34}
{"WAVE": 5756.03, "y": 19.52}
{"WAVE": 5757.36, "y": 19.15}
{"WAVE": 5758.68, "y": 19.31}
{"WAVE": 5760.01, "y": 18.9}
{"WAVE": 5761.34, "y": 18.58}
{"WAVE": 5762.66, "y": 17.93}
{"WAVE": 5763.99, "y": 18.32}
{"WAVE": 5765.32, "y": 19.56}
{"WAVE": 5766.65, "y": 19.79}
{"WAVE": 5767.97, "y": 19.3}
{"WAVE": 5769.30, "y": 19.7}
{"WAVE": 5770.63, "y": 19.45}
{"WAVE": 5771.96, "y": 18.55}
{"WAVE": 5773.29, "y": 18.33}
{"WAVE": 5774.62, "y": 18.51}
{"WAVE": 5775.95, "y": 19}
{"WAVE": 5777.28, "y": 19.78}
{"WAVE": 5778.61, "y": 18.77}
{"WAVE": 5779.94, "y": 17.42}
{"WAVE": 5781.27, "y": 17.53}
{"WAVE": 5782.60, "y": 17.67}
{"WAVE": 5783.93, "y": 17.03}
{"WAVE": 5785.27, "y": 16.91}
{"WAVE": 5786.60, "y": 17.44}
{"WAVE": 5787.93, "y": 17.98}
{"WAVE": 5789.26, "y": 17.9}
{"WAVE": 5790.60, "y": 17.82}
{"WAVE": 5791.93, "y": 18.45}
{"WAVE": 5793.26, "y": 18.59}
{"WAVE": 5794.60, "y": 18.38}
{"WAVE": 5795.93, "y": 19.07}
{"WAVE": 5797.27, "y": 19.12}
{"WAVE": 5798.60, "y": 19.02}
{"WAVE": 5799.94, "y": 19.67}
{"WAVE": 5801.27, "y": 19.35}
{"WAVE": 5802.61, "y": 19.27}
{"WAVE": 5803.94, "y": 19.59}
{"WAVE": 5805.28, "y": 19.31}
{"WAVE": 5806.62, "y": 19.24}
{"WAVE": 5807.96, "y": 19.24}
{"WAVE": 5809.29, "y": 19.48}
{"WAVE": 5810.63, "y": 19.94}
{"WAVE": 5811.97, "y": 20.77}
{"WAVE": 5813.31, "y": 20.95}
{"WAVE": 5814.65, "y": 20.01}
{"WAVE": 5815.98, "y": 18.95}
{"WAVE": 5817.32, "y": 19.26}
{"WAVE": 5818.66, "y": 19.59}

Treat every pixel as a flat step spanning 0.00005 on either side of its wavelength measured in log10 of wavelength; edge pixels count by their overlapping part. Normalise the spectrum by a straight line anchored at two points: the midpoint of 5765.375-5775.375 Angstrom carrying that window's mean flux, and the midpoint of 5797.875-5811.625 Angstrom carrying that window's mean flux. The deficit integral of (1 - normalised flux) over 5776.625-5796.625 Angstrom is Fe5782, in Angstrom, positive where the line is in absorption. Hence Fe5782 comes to 1.3 Angstrom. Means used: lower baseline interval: 19.1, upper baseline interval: 19.4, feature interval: 18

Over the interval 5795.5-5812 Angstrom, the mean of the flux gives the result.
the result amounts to 19.4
